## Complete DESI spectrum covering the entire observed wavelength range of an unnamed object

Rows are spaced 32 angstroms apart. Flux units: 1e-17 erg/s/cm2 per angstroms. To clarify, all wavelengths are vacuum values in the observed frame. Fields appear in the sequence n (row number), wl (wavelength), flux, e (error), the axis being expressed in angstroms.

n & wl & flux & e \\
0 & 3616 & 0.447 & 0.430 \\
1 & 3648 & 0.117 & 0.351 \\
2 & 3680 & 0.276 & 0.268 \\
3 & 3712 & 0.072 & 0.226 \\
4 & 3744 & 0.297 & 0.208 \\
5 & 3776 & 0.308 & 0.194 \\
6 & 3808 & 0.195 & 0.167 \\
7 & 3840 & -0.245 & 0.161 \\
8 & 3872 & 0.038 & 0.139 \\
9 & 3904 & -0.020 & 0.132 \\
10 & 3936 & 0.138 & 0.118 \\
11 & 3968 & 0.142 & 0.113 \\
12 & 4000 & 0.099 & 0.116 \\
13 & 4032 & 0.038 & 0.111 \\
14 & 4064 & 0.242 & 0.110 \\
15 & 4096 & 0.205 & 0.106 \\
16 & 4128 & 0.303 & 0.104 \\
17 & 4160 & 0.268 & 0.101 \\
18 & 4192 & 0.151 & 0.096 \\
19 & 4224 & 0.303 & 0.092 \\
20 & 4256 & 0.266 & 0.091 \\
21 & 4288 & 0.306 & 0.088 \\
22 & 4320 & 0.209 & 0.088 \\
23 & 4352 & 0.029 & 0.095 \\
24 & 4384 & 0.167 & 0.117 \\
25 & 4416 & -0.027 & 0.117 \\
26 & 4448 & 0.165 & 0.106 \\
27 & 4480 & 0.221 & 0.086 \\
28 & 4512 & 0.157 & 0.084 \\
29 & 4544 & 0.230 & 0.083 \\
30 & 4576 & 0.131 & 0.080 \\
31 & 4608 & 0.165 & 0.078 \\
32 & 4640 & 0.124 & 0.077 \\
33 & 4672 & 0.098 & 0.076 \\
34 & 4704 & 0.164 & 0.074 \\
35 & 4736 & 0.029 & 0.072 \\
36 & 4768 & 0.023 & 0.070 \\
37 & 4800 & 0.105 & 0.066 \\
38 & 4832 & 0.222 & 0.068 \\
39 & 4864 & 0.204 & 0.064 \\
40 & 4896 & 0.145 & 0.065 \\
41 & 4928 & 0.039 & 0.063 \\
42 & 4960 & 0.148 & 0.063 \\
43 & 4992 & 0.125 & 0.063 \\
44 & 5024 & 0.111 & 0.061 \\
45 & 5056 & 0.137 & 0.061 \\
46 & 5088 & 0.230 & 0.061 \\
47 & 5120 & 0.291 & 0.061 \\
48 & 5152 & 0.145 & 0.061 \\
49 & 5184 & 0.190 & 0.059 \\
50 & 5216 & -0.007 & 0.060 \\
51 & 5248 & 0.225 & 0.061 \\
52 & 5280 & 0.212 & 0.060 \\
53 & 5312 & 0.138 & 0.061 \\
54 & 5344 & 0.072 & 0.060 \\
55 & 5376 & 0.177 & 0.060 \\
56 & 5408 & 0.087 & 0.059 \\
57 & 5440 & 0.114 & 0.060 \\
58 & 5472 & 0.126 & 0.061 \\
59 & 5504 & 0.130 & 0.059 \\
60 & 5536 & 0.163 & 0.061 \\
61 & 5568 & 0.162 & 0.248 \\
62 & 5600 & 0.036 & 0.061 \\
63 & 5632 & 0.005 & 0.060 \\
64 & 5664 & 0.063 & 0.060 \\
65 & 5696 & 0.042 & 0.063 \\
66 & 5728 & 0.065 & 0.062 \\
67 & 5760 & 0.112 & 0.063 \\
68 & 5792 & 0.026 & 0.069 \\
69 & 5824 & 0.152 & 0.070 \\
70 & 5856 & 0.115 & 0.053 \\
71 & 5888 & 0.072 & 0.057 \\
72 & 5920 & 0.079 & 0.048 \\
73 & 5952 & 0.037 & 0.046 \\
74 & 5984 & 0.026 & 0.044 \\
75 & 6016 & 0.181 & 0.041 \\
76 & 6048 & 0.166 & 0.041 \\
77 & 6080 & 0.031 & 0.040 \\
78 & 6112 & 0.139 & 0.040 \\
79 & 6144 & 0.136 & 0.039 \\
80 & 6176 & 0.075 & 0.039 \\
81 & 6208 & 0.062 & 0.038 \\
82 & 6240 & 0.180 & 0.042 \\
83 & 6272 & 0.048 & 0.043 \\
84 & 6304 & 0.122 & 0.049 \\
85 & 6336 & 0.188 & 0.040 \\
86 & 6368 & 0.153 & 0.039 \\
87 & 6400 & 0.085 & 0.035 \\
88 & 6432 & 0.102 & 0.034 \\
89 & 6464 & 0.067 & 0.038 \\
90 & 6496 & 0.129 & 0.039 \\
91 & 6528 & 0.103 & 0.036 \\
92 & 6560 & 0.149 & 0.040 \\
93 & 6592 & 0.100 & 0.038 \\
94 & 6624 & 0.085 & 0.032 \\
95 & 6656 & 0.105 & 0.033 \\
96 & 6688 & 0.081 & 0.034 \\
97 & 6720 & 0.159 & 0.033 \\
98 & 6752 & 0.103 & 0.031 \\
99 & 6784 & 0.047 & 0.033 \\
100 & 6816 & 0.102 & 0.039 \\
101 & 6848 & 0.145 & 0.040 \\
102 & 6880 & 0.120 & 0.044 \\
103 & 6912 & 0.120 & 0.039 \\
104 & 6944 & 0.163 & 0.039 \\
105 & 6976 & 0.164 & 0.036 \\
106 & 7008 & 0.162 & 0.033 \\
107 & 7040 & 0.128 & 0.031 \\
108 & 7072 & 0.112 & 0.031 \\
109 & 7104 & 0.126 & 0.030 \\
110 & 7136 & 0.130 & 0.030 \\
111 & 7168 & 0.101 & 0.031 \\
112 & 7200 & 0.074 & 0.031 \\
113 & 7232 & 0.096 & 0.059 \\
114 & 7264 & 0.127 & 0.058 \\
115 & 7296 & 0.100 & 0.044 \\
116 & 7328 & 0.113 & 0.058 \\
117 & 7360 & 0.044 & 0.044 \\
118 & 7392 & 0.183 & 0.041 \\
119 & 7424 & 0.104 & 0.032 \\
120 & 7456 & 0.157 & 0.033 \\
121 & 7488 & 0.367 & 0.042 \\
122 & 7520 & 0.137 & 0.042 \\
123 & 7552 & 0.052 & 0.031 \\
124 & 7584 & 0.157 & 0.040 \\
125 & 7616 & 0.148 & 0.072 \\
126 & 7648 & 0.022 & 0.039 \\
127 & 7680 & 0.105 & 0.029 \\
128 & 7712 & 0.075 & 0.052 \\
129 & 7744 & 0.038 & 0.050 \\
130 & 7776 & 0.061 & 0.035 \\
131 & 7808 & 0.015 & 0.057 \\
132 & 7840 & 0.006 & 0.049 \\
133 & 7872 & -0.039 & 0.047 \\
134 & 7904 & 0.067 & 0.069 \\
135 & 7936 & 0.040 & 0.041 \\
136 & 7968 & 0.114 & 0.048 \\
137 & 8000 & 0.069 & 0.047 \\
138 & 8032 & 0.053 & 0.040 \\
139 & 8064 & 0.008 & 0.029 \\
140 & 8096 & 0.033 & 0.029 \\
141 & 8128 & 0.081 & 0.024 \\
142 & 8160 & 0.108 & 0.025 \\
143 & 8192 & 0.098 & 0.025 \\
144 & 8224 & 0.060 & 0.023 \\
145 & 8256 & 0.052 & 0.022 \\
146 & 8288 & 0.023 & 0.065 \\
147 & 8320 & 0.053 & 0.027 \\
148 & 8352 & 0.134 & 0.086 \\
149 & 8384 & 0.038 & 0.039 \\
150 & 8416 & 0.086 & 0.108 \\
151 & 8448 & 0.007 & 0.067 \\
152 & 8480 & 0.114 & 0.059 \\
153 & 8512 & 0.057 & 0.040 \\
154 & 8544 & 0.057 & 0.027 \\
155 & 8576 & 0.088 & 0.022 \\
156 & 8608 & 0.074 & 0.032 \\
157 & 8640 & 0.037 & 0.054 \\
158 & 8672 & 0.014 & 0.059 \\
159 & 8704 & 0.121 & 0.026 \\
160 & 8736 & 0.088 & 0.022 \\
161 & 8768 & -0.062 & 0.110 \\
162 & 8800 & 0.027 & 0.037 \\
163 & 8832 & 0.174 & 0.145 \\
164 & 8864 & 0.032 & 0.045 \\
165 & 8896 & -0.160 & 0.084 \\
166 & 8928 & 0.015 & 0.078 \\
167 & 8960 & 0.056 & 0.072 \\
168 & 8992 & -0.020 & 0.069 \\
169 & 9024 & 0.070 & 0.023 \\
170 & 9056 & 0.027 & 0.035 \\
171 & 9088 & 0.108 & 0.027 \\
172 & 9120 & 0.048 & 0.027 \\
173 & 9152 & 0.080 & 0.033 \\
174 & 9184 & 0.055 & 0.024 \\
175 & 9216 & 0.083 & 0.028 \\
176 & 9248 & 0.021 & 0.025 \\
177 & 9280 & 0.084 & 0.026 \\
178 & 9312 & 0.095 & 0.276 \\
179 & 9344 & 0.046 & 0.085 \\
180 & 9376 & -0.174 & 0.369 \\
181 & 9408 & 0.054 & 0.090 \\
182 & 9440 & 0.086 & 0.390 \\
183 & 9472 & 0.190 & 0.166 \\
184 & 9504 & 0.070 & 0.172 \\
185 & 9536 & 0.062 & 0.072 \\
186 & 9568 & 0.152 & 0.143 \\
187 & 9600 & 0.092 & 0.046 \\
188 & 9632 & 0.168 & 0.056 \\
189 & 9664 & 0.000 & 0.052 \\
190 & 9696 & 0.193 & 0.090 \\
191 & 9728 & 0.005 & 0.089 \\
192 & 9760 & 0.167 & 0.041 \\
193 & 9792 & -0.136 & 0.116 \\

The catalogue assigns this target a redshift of 1.00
